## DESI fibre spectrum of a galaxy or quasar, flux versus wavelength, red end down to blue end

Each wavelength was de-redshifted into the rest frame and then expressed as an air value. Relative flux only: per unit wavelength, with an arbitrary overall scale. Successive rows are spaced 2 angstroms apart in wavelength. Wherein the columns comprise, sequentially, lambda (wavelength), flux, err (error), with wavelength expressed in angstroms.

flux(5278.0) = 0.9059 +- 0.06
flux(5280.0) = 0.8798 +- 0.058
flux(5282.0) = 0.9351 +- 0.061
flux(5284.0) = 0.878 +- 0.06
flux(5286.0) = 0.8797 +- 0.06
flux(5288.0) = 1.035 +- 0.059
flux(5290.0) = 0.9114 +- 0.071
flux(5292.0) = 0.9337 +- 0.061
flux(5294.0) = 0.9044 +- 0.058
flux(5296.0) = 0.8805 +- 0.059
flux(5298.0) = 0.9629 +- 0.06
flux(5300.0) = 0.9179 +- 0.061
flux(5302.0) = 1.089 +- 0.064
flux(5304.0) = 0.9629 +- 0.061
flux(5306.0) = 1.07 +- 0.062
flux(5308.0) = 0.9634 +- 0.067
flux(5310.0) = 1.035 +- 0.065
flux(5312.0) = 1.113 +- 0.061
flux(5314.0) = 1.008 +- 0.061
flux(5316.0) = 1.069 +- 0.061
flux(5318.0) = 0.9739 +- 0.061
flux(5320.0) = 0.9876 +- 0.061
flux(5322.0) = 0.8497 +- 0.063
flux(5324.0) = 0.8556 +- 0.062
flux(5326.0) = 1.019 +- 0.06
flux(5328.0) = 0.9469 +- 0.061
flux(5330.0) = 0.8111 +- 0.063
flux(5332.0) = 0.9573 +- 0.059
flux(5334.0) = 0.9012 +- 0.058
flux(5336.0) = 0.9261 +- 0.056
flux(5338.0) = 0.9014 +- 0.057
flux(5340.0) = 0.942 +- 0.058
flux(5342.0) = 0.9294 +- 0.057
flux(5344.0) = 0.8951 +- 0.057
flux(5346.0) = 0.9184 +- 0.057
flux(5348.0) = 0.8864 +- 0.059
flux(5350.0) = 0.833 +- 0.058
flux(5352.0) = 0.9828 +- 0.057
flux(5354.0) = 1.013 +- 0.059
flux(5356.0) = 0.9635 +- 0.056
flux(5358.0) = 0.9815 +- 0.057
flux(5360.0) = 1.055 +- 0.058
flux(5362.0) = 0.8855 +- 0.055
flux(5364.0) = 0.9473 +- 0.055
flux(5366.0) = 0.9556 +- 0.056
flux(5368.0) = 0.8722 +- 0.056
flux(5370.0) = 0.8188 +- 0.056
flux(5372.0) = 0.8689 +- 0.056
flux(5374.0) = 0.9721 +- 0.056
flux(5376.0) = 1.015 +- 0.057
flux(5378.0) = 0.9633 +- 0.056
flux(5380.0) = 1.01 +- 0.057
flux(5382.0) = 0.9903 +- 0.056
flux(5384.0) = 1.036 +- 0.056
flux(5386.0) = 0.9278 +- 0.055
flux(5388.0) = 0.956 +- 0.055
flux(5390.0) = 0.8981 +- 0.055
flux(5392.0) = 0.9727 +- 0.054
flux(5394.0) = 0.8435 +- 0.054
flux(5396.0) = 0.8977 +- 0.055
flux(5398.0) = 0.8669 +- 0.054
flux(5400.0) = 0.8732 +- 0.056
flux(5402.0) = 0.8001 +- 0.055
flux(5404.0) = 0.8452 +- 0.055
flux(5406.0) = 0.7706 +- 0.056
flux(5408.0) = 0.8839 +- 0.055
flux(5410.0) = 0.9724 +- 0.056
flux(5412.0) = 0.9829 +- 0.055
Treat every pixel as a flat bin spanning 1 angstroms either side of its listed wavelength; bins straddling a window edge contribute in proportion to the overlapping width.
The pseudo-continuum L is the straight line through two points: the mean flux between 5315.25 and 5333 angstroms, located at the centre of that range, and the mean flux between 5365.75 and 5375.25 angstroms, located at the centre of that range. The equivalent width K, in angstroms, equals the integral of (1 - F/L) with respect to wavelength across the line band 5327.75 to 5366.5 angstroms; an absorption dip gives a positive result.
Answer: -0.6 angstroms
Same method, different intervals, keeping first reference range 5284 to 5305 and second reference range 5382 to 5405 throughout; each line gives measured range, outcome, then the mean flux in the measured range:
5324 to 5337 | 0.1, 0.921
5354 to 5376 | -0.5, 0.939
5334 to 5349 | 0.2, 0.913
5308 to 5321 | -1.2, 1.03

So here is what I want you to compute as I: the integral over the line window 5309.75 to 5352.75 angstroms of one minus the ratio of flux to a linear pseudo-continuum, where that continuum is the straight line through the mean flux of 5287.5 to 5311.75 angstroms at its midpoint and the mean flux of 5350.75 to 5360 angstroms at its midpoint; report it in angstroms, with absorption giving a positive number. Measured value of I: 1.83 angstroms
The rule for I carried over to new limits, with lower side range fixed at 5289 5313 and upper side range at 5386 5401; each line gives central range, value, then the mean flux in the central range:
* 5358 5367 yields -0.3 angstroms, 0.963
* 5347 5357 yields 0.0 angstroms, 0.936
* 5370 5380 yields -0.3 angstroms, 0.947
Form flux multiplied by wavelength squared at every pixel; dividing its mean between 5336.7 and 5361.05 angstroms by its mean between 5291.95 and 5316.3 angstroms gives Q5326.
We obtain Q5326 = 1.0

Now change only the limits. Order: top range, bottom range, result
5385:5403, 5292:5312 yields 0.94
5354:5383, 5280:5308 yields 1.03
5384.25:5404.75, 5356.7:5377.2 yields 0.96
